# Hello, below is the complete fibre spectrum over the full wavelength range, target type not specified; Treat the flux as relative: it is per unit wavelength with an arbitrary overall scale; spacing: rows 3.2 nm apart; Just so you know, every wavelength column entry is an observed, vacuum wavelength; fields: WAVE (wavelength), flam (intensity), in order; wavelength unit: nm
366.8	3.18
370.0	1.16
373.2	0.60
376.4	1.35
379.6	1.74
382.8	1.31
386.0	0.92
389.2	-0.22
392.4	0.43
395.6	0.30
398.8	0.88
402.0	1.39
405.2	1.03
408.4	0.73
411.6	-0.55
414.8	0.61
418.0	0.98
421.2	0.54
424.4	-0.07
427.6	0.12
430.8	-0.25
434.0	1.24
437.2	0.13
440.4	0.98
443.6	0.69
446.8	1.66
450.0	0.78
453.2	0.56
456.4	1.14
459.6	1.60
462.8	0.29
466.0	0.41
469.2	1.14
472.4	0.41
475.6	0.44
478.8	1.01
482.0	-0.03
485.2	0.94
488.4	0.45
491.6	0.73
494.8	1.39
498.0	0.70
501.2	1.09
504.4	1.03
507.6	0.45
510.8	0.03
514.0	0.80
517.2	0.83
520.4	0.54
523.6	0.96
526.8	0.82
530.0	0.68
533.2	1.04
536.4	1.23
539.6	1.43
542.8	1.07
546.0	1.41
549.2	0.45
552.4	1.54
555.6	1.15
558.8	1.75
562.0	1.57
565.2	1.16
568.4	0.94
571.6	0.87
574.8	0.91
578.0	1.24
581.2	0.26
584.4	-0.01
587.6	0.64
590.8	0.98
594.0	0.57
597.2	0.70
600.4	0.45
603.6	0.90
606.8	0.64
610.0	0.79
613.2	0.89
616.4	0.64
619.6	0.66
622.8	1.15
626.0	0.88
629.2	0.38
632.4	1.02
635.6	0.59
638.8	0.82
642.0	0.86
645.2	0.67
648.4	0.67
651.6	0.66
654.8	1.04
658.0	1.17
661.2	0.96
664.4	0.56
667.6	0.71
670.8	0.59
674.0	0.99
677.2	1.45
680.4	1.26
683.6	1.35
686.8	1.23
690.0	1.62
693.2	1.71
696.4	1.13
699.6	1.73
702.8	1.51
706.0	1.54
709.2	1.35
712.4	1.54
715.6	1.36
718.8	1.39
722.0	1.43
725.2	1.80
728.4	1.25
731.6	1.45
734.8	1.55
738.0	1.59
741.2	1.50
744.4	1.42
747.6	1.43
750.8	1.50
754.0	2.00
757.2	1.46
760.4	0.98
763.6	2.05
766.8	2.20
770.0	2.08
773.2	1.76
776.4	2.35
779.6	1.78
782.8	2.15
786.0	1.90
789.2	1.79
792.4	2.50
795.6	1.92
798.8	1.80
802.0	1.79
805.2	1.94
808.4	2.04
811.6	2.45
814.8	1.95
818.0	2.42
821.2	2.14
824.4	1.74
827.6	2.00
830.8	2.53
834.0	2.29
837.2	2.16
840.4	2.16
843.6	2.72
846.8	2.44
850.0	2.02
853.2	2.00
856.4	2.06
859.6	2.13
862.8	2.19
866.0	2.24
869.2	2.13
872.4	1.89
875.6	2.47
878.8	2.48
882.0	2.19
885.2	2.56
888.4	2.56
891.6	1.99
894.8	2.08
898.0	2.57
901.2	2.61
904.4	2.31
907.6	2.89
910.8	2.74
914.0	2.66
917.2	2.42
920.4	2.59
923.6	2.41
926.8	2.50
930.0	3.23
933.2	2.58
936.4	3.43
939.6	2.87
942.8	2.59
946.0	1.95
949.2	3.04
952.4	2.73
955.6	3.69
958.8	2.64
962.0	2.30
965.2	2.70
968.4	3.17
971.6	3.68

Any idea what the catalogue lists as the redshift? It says 0.695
